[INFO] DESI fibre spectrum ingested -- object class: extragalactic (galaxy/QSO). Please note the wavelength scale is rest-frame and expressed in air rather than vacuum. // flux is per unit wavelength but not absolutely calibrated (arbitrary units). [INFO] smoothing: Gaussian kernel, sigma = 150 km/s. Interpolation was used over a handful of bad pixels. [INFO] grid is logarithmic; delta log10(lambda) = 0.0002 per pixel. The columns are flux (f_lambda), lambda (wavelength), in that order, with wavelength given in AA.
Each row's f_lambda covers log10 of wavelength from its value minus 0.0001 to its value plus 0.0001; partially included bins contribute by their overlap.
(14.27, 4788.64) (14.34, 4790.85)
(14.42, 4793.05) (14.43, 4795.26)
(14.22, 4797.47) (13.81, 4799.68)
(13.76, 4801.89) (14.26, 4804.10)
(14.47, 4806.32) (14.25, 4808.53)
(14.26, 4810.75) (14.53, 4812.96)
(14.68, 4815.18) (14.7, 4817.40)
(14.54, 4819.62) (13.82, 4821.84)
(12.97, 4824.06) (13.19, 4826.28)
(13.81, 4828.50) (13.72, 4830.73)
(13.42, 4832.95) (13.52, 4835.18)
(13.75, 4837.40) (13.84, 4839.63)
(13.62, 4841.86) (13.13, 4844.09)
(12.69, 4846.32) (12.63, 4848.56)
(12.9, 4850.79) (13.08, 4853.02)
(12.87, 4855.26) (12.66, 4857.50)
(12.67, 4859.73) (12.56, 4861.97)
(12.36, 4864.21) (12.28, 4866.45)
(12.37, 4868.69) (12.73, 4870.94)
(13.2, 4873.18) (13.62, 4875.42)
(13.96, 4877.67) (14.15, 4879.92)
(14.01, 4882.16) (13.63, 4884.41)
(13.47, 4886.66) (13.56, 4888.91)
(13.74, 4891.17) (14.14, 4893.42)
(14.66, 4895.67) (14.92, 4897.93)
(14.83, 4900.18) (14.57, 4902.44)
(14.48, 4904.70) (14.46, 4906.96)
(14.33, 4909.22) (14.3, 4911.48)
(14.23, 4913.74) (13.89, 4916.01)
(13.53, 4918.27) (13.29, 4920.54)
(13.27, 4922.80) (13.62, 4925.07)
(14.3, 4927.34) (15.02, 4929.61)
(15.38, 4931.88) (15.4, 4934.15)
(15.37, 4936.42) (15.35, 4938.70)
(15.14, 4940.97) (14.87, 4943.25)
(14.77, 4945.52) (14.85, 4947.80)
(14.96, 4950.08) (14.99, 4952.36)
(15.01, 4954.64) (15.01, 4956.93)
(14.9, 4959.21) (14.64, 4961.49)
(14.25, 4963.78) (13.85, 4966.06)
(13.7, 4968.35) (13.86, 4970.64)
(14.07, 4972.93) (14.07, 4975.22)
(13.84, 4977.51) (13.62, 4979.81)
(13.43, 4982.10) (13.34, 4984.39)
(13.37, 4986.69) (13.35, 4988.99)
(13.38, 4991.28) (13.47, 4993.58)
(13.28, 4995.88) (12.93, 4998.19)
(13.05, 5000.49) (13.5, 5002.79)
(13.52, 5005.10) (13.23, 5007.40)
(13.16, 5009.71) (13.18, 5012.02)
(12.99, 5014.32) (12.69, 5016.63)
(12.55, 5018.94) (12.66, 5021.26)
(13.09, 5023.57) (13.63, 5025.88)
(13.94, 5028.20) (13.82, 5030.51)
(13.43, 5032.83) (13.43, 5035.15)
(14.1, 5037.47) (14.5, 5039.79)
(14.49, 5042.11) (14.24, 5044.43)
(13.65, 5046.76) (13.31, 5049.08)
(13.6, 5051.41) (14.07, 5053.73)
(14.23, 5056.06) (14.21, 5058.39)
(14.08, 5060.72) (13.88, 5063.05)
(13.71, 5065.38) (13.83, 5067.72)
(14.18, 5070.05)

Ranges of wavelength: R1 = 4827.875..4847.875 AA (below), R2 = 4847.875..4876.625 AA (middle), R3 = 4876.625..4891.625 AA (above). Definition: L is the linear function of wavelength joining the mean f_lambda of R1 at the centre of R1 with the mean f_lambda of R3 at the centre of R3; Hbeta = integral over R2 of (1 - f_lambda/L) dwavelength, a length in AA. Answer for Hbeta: 1.8 AA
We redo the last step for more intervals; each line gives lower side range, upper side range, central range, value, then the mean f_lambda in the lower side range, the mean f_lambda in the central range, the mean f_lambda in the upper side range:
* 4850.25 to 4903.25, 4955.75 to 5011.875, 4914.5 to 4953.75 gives -2.9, 13.5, 14.6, 13.7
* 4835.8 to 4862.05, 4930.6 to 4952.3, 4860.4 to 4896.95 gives 0.9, 13.1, 13.4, 15.1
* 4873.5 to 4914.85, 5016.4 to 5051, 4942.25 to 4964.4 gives -1.5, 14.2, 14.8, 13.6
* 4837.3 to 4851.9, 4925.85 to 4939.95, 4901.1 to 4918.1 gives 0.4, 13.2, 14.3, 15.1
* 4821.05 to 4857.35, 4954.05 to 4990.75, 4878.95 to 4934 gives -2.2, 13.3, 14.2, 14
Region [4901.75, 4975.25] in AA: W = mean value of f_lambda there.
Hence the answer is 14.5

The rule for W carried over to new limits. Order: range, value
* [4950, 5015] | 13.8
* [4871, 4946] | 14.3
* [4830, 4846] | 13.5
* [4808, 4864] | 13.5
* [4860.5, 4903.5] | 13.6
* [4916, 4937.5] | 14.3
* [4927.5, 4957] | 15.1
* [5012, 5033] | 13.2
